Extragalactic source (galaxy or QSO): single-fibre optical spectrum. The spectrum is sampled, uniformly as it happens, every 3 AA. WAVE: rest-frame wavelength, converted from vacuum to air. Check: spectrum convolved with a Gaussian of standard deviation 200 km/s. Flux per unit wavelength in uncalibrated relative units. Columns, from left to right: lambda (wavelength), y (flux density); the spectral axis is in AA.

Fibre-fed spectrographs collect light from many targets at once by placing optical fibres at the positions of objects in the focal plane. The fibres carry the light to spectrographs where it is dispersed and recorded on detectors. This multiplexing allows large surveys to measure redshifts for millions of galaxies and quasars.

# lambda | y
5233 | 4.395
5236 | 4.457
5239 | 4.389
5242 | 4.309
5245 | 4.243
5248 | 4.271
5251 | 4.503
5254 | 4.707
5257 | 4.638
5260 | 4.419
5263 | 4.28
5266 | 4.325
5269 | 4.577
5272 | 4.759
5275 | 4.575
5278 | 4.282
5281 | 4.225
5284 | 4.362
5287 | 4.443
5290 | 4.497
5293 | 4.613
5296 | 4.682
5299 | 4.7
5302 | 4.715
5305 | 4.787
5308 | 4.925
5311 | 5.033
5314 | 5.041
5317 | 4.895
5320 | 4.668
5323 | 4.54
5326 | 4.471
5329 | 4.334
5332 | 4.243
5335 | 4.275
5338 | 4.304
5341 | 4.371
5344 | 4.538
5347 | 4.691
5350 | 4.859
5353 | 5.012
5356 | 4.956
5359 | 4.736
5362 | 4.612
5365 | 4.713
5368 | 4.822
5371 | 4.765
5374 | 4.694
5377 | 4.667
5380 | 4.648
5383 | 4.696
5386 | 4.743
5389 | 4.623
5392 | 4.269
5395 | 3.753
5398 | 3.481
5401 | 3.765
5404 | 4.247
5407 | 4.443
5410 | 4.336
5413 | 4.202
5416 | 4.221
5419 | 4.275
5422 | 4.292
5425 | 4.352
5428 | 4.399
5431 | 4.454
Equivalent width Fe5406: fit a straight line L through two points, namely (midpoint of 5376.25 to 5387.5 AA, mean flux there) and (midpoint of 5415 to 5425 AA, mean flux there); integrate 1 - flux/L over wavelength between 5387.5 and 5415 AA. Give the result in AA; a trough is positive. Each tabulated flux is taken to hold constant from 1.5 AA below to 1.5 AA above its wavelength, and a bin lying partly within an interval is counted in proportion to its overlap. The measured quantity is 2.2 AA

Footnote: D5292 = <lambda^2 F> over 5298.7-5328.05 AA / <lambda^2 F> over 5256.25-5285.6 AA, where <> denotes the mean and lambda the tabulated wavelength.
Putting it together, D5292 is 1.1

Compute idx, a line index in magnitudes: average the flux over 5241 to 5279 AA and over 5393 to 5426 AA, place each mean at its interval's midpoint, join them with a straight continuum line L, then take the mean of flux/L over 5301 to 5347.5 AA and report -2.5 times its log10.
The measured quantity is -0.07 mag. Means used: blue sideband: 4.46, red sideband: 4.12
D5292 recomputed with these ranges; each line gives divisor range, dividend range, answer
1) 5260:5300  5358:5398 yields 1.05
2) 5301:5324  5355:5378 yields 1.00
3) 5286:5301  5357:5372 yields 1.06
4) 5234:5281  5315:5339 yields 1.04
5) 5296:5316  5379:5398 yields 0.93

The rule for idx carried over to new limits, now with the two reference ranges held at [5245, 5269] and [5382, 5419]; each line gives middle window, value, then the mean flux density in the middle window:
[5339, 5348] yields -0.05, 4.51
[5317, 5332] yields -0.04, 4.52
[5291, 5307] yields -0.08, 4.7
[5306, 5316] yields -0.14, 4.98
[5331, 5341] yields 0.01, 4.29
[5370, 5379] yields -0.11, 4.7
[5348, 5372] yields -0.12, 4.81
